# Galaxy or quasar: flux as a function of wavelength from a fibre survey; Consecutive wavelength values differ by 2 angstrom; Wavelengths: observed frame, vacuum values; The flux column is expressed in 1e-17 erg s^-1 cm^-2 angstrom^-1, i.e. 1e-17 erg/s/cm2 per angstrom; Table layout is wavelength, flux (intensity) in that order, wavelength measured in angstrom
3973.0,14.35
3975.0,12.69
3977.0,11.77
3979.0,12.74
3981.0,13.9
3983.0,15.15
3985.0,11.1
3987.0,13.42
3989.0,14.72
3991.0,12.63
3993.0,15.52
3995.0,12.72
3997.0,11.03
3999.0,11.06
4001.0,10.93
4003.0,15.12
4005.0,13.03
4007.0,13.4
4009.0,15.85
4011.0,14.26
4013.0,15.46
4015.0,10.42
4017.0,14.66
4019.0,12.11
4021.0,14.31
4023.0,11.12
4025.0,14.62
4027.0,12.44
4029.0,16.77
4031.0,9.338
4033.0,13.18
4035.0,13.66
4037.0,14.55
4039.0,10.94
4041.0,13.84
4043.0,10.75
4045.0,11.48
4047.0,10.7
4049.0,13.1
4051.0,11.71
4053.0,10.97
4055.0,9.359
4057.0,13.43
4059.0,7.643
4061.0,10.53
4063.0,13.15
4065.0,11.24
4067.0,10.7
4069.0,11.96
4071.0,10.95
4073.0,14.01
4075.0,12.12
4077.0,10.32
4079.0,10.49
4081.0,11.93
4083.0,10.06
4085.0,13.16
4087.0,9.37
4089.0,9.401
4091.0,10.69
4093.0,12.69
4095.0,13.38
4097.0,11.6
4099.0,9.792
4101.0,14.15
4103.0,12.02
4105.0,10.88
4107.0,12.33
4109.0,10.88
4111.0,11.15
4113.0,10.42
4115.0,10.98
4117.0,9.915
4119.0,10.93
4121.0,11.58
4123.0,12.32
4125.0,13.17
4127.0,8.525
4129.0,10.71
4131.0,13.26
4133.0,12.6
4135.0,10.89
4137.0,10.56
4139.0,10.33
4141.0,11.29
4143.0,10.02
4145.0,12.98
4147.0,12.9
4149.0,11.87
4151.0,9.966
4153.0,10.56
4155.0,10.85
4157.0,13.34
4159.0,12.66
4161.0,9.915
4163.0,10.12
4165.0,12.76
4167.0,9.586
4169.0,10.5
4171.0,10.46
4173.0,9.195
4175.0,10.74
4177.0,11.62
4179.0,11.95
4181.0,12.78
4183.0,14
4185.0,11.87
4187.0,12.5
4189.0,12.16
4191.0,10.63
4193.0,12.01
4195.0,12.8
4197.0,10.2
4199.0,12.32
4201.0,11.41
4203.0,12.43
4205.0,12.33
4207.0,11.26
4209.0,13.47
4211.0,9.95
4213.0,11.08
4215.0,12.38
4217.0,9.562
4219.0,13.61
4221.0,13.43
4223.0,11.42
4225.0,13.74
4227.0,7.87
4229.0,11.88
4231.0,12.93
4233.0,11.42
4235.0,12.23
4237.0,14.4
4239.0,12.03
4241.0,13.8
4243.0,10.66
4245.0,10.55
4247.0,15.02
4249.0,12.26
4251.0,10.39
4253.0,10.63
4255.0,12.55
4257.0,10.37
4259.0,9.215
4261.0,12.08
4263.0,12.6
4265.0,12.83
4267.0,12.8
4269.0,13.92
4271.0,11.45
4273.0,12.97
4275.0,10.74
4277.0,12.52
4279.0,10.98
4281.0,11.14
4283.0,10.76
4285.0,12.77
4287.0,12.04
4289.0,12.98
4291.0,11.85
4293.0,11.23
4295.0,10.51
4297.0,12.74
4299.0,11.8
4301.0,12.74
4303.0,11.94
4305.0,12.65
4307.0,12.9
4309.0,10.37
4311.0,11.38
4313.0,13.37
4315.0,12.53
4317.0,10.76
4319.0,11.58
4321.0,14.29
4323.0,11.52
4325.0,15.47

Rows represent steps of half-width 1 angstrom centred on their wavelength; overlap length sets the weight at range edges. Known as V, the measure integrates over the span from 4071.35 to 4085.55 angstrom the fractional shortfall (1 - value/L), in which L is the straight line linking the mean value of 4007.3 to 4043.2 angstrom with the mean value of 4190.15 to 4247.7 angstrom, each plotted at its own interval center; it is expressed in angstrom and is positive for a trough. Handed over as 1.4 angstrom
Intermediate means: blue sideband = 13.3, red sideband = 11.9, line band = 11.6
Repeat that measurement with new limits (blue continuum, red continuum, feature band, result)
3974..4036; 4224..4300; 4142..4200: 4.1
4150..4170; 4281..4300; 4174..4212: -2.3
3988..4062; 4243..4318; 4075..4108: 2.7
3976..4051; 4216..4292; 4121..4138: 1.3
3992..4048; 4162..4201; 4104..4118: 1.4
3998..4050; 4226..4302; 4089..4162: 6.4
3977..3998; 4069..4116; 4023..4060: 0.6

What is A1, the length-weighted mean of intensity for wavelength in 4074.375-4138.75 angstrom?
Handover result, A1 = 11.3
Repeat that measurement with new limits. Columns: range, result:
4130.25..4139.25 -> 11.6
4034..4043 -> 13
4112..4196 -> 11.4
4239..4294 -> 11.9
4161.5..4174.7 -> 10.4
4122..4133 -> 11.7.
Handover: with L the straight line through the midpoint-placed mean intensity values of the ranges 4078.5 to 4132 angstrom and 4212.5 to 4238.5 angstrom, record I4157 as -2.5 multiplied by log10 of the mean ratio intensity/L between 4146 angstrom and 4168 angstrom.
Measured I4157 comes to 0.029 mag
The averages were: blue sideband 11.3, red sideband 12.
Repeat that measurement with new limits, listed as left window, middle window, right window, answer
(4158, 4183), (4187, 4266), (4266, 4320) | -0.03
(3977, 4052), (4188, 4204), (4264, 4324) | 0.06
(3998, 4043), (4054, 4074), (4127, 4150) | 0.11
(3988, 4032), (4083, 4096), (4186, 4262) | 0.12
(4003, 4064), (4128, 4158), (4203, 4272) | 0.07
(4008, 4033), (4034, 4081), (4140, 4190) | 0.11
